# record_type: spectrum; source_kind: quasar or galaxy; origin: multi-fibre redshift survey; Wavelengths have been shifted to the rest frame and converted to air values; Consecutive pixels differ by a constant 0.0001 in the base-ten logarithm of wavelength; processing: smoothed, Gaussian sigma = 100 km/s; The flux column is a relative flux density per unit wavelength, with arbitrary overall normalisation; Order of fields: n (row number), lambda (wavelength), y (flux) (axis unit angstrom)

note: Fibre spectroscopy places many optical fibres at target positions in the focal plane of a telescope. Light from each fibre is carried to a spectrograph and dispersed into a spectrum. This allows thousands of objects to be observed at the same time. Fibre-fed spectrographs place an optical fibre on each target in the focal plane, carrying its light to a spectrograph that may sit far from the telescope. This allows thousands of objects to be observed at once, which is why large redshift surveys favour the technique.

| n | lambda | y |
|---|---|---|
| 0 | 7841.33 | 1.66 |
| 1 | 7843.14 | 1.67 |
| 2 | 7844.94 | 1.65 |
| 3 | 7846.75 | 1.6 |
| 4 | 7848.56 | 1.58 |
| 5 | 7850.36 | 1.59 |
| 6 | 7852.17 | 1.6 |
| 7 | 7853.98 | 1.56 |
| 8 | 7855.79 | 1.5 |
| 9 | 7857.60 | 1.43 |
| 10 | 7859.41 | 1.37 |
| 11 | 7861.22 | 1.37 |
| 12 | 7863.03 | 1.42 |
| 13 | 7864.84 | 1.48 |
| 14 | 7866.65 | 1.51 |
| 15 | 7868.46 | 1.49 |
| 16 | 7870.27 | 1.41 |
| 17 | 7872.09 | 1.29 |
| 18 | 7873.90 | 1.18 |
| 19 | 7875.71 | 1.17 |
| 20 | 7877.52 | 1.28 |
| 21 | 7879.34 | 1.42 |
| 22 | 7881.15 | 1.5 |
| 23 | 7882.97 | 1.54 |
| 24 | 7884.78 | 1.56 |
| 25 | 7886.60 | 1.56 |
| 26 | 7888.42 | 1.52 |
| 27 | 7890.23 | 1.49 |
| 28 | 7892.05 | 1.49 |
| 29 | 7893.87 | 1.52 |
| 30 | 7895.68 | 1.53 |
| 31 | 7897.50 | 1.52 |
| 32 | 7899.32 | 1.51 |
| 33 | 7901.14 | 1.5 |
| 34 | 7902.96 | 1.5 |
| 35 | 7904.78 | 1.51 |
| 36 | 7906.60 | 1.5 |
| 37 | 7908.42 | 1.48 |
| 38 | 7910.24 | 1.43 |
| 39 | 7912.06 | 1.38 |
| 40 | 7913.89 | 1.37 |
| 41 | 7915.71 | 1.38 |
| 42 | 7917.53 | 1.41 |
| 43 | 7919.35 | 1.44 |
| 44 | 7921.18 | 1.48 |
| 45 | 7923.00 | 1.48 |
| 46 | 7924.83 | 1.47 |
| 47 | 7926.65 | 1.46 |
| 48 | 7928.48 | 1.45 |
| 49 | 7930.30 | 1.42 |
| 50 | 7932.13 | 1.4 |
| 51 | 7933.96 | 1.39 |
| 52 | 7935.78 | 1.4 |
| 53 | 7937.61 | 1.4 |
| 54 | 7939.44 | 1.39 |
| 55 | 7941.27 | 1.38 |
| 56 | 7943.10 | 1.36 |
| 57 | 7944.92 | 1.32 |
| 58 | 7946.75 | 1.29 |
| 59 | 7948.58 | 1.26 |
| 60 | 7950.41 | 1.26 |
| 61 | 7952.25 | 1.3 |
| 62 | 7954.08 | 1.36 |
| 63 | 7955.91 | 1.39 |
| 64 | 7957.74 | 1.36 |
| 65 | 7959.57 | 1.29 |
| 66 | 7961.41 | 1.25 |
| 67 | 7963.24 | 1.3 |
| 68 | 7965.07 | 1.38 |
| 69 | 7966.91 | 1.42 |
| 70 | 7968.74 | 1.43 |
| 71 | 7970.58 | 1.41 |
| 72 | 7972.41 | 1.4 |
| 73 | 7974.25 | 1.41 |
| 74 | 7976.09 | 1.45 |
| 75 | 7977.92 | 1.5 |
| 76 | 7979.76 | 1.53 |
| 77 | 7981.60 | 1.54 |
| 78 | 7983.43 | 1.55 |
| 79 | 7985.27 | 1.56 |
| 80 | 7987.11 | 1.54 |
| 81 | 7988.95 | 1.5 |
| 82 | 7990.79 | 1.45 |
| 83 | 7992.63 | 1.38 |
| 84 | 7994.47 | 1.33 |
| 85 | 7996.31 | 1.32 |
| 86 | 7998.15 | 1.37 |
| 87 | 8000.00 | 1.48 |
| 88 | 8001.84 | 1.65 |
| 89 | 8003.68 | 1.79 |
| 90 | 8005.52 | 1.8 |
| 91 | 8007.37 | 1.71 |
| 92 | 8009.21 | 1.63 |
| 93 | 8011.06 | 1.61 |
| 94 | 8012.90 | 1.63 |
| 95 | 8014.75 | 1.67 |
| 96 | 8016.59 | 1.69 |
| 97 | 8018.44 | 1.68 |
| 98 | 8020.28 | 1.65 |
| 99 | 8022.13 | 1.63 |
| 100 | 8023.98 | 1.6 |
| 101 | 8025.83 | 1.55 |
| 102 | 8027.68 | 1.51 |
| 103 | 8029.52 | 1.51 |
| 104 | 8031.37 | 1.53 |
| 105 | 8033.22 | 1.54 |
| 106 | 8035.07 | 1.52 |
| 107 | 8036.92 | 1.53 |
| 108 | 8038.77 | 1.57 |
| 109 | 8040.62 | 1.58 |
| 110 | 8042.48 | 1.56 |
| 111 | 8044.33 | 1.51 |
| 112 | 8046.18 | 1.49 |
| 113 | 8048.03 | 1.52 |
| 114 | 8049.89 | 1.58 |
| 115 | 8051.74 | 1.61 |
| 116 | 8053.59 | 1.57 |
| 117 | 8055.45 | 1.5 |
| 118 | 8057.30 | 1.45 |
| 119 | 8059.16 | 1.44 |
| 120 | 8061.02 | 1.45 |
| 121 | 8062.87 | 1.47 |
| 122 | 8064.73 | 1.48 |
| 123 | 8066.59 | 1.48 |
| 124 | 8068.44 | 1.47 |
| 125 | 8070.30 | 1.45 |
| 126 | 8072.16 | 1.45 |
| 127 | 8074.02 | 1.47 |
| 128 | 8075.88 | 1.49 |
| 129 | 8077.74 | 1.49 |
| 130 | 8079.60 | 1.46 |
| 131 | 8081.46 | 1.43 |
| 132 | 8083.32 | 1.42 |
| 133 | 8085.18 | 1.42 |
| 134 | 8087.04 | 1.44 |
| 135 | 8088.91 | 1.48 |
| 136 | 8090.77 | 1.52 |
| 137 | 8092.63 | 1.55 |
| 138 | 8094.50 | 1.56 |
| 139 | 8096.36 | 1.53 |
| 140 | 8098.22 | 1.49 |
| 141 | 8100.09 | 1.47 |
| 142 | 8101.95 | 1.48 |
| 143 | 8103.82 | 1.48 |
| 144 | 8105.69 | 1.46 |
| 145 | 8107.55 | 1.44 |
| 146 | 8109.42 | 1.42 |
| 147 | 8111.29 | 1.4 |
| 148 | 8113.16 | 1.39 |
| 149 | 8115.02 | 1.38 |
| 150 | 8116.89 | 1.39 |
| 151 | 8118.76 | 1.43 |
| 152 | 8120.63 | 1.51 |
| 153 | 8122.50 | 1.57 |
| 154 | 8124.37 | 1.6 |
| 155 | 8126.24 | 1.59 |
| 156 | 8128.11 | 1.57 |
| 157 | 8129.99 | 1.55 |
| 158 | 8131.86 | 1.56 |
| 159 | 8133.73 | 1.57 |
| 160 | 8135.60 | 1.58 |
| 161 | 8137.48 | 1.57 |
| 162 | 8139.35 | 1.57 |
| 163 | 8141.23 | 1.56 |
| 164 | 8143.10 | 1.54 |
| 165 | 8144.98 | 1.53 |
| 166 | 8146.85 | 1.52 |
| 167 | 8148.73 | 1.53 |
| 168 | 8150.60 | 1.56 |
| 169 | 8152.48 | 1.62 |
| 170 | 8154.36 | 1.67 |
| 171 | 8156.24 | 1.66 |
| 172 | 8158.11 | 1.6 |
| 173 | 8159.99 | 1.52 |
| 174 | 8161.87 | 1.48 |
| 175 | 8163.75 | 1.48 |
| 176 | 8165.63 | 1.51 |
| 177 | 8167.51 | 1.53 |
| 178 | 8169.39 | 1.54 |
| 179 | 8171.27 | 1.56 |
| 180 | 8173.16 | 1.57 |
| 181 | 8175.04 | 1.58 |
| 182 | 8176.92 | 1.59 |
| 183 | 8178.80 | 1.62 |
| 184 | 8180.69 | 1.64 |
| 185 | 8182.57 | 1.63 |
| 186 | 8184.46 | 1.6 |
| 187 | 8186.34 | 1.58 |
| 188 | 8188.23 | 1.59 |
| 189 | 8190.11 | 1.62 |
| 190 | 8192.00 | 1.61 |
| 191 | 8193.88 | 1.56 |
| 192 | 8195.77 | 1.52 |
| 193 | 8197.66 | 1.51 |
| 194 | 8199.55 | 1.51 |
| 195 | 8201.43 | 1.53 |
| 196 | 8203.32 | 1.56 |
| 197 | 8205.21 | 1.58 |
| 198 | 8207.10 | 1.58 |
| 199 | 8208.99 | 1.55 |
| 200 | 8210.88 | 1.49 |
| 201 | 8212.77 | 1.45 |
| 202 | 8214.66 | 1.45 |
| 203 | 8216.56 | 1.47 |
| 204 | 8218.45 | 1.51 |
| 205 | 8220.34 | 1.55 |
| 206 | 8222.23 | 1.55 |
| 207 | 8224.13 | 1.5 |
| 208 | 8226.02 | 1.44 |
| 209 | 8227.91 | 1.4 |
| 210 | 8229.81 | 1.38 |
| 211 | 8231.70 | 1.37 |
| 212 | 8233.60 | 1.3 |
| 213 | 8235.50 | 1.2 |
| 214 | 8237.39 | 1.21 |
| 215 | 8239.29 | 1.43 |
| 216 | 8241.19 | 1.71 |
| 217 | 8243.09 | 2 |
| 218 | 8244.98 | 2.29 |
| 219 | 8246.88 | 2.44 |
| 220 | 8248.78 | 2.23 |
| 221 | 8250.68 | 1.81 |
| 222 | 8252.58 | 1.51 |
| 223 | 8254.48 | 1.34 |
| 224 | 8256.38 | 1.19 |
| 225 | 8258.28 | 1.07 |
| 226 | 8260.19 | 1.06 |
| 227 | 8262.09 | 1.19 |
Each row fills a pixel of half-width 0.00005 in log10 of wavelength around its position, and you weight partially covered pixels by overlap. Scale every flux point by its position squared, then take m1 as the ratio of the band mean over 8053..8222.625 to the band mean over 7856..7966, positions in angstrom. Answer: 1.14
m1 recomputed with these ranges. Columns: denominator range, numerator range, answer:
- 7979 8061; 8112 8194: 1.04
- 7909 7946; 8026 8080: 1.10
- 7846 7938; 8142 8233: 1.14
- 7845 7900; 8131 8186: 1.15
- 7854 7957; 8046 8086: 1.08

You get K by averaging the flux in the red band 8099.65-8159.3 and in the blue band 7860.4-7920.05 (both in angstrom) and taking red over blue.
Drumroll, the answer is 1.1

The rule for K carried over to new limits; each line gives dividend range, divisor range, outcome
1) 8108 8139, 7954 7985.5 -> 1.06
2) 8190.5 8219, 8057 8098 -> 1.04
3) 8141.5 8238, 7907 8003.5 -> 1.08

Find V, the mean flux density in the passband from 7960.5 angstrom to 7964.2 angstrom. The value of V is 1.28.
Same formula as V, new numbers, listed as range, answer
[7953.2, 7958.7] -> 1.37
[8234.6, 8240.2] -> 1.28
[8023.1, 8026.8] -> 1.57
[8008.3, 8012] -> 1.62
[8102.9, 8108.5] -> 1.46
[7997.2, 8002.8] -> 1.5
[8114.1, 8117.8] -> 1.38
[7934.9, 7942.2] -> 1.39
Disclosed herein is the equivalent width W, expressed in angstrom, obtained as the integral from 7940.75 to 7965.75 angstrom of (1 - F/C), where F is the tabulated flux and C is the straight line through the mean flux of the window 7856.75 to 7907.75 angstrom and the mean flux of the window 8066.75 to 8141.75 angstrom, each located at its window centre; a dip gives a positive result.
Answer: 2.44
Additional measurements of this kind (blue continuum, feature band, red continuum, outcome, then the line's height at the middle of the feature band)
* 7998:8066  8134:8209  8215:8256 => 0.9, 1.59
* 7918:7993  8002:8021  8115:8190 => -3.1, 1.45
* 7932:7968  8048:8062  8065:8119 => -0.8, 1.43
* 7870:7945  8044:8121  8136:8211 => 2.4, 1.52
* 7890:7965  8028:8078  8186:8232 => -1.8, 1.46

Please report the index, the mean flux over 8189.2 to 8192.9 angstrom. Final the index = 1.61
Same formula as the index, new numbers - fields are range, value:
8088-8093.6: 1.52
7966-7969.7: 1.42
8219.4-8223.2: 1.55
